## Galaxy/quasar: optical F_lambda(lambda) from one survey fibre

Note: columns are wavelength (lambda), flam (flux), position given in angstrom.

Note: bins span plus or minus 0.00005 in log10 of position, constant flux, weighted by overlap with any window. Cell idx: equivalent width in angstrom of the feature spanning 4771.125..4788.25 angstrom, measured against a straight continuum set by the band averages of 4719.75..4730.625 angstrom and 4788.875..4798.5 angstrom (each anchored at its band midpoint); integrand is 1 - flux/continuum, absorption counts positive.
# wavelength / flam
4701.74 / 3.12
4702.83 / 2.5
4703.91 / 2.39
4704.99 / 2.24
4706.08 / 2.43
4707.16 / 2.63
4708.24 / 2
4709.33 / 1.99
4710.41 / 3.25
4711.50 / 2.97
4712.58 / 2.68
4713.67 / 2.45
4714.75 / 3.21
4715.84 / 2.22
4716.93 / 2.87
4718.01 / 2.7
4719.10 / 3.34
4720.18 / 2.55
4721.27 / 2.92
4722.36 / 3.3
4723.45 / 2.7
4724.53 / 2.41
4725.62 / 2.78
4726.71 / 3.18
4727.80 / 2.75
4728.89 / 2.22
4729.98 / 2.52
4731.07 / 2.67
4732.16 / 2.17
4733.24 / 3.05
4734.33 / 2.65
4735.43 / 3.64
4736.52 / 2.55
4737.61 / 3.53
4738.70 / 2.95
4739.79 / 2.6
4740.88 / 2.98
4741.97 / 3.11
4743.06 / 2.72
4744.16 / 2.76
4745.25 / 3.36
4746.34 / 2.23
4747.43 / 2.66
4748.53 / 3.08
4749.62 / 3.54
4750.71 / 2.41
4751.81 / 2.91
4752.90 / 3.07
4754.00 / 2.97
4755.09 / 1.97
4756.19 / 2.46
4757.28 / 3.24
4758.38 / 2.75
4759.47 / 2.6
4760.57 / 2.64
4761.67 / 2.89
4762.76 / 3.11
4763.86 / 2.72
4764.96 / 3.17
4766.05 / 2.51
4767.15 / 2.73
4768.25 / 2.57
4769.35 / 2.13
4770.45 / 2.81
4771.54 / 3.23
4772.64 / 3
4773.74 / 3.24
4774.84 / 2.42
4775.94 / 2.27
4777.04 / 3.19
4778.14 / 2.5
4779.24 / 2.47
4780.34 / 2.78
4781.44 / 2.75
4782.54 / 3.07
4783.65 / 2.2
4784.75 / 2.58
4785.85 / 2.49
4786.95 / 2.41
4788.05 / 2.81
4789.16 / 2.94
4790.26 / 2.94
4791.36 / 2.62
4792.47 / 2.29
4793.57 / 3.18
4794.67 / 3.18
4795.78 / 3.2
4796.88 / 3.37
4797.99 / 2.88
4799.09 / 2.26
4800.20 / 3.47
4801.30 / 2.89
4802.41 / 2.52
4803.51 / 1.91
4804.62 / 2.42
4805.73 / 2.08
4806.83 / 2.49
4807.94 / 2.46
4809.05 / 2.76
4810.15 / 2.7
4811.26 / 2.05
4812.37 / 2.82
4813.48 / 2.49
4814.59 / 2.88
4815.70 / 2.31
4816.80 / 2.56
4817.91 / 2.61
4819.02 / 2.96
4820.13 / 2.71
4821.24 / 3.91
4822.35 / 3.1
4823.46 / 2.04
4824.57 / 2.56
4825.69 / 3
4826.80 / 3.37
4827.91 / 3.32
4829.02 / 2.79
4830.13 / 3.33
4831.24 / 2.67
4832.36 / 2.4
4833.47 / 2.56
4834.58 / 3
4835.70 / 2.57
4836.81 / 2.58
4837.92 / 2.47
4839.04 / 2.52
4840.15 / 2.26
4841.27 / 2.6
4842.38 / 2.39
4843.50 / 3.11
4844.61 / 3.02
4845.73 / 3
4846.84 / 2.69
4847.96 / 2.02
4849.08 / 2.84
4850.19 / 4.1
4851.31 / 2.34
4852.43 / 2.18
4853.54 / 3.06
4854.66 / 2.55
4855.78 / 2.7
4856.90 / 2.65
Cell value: 1.2 angstrom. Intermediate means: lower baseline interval 2.73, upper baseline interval 2.96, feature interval 2.71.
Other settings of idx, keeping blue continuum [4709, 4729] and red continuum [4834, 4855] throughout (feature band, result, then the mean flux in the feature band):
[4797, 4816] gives 1.1 angstrom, 2.57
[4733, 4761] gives -1.0 angstrom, 2.86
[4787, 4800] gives -0.7 angstrom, 2.88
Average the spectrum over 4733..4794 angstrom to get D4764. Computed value 2.79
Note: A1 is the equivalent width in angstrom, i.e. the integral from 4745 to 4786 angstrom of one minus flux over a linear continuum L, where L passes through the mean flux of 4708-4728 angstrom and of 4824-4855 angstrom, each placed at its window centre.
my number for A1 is 0.1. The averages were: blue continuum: 2.76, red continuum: 2.76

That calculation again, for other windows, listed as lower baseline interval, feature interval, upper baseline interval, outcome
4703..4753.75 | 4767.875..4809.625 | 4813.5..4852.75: 0.92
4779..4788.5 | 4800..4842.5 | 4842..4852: 1.08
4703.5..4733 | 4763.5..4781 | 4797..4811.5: -0.91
